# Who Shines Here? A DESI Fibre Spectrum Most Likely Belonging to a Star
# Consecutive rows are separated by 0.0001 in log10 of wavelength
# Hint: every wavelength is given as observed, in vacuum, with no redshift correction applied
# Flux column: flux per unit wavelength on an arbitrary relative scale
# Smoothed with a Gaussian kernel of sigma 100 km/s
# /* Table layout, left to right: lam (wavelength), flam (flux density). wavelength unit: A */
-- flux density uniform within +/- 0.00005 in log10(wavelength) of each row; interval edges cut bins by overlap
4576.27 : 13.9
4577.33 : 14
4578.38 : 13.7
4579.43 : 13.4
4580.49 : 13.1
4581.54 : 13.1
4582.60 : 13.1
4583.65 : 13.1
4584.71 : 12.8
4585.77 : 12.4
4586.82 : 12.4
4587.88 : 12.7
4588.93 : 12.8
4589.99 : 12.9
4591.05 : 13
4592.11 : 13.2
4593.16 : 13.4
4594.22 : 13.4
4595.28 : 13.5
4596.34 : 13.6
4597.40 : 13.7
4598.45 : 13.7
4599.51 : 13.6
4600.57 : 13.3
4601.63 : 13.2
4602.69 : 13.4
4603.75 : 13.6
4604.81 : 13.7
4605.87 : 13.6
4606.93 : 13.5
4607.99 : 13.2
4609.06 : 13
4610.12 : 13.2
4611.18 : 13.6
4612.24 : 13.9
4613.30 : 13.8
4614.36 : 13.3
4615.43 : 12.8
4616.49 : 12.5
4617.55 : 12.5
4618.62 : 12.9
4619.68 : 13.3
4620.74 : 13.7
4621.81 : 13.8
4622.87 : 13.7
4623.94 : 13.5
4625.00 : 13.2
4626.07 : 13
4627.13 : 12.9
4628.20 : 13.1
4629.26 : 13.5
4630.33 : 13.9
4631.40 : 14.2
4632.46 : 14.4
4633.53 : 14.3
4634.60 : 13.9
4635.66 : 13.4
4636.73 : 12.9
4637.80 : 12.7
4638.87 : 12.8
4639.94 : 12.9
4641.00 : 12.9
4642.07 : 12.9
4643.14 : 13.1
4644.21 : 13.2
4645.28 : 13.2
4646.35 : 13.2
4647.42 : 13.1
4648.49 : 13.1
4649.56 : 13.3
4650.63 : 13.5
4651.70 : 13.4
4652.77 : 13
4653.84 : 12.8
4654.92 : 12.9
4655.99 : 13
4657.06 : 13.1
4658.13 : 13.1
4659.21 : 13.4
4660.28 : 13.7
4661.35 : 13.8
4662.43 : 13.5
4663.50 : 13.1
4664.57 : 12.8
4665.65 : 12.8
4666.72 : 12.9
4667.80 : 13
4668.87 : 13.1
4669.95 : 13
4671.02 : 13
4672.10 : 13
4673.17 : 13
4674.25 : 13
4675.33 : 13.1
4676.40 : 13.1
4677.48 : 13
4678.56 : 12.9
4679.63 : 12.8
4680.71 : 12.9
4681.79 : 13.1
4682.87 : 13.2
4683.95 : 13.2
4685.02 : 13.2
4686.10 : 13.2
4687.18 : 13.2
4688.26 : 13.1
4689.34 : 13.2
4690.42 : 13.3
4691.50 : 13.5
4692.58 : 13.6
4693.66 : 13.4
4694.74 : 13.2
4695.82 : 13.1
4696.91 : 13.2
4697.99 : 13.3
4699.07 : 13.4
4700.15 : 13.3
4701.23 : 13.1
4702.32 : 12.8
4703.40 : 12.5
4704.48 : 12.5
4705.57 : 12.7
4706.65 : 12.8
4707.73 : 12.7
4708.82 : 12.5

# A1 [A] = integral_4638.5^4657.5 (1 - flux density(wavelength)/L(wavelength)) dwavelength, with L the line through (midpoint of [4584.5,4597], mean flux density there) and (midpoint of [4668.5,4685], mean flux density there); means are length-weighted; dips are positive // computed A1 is -0.1 A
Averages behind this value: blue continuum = 13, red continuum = 13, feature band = 13.1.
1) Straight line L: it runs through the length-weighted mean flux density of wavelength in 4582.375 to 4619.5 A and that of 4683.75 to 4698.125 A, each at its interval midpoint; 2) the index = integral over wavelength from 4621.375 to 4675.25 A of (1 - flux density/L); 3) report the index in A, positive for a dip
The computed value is 0.0 A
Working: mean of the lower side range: 13.2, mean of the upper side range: 13.3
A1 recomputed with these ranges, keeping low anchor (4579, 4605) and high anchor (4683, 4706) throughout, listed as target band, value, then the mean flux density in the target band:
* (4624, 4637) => -0.39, 13.6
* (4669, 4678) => 0.09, 13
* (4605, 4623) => -0.17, 13.3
